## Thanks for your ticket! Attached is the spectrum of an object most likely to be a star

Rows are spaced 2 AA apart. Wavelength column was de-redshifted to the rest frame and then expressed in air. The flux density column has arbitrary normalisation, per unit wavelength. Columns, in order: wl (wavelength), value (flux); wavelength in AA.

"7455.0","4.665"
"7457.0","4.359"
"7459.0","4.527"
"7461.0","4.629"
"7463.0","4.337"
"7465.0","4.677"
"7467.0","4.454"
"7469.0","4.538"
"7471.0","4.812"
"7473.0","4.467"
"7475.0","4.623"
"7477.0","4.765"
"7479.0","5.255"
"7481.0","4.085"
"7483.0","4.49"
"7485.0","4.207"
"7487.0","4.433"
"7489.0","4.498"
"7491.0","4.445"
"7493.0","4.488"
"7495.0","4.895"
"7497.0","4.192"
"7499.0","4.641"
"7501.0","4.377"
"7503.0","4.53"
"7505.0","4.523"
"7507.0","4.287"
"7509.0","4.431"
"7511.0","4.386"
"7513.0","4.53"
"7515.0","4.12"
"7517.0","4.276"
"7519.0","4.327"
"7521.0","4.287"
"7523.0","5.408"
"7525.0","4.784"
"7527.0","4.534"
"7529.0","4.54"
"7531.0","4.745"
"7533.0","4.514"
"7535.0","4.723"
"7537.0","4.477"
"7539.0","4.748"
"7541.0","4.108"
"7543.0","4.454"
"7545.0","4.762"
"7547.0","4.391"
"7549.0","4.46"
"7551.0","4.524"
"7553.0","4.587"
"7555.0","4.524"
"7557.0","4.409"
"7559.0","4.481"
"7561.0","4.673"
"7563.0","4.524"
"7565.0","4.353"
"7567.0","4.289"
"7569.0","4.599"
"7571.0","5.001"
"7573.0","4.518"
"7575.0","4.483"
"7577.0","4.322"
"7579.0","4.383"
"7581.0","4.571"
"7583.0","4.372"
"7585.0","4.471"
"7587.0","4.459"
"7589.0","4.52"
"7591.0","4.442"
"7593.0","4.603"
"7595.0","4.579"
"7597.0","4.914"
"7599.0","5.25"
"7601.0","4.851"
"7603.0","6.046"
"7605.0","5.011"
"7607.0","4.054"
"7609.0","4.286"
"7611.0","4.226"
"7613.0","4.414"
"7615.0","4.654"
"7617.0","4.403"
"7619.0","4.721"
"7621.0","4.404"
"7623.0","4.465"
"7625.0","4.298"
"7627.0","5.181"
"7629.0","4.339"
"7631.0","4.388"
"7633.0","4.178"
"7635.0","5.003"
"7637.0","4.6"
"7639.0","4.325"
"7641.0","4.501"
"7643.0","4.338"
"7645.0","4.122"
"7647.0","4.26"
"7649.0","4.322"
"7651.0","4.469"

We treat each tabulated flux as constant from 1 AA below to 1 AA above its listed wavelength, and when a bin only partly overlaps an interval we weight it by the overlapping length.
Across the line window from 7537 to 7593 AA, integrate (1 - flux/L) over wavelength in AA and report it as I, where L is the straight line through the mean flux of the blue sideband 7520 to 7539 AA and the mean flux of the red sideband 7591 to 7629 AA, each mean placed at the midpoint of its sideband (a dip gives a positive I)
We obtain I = 2.1 AA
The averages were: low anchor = 4.67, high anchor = 4.67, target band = 4.5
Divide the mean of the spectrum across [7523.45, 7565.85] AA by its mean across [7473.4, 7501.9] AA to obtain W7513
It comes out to 1.0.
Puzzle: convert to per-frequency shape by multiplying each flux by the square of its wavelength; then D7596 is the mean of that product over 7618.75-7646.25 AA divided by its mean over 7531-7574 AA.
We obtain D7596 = 1.01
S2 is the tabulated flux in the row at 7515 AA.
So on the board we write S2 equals 4.12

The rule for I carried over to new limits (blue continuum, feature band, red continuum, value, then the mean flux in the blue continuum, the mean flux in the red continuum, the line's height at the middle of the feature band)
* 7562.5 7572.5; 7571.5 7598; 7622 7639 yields 0.18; 4.55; 4.54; 4.55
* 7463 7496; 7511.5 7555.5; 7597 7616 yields 1.07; 4.56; 4.76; 4.65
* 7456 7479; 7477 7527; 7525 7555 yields 0.76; 4.59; 4.55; 4.57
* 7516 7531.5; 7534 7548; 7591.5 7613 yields 0.35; 4.61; 4.76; 4.64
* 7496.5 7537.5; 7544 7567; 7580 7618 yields 0.32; 4.51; 4.64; 4.57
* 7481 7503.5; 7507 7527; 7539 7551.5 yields -0.15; 4.45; 4.47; 4.46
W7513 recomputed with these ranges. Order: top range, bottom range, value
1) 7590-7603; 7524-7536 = 1.05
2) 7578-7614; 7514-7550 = 1.02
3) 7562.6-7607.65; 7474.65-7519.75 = 1.04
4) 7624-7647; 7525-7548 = 0.98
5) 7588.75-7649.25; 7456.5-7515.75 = 1.02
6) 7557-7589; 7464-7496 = 0.98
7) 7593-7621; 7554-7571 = 1.04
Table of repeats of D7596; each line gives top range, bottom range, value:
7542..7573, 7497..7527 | 1.02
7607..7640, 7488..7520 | 1.04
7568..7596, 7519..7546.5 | 0.99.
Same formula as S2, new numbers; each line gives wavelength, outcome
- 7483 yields 4.49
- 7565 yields 4.353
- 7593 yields 4.603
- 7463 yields 4.337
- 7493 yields 4.488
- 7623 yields 4.465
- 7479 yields 5.255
